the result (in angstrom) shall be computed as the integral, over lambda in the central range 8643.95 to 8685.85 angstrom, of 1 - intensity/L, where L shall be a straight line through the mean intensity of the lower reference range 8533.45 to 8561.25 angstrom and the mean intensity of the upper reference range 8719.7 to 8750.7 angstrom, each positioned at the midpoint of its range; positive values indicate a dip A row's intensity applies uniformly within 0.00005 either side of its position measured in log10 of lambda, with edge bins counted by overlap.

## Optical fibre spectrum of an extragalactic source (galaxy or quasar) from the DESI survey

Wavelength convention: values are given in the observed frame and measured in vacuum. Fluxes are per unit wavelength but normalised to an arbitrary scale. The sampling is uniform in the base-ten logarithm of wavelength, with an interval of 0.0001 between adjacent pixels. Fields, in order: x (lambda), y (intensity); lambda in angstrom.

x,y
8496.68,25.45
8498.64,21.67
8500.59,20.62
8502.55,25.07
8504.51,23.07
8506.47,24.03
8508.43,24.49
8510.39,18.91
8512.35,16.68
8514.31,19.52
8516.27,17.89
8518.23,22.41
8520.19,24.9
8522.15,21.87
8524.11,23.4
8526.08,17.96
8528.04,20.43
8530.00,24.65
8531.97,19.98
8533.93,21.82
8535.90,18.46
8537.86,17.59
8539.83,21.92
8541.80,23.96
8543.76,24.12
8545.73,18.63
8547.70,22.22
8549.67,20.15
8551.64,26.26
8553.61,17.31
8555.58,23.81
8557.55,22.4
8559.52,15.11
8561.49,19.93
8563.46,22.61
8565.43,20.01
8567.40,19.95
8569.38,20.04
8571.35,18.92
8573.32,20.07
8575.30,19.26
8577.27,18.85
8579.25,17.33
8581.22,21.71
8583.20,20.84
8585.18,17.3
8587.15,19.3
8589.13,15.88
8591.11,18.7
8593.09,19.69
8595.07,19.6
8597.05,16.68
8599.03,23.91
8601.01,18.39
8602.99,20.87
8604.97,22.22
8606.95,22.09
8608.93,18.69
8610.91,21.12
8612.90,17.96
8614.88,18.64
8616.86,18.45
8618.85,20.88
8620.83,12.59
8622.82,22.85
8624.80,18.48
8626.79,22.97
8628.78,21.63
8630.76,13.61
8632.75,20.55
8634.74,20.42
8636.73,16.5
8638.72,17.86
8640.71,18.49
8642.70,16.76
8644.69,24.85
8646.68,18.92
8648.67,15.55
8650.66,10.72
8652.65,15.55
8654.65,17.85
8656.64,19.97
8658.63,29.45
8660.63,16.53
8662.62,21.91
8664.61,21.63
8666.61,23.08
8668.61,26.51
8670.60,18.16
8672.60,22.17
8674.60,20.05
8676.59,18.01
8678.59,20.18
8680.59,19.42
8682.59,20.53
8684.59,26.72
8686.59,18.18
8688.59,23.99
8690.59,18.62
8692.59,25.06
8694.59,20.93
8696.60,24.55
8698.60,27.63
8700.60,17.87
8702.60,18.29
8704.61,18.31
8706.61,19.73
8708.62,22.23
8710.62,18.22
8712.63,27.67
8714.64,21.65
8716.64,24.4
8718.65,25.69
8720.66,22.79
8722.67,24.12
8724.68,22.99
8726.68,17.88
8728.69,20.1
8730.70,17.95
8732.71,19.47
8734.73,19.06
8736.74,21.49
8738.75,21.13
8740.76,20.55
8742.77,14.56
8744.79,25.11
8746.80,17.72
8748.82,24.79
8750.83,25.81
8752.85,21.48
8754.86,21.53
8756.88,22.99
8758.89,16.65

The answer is 1.0 angstrom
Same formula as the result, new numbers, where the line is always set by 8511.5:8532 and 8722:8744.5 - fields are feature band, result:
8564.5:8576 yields 0.6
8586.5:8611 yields 1.0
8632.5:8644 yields 1.1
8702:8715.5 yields -0.5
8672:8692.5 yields -0.7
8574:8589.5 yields 1.3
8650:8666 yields 0.7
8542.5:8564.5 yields -0.4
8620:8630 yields 0.4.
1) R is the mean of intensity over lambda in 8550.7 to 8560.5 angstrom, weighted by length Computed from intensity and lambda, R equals 21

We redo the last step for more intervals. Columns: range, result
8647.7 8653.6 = 13.9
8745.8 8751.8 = 22.8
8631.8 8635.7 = 20.5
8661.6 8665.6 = 21.8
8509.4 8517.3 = 18.3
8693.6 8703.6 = 21.9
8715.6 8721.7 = 24.3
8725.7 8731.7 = 18.6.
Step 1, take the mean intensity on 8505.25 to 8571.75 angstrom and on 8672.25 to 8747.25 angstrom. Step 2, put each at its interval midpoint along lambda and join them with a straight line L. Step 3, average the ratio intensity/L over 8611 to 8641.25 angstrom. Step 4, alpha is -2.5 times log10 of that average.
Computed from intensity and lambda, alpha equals 0.12 mag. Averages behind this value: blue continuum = 21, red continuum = 21.2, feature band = 18.9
